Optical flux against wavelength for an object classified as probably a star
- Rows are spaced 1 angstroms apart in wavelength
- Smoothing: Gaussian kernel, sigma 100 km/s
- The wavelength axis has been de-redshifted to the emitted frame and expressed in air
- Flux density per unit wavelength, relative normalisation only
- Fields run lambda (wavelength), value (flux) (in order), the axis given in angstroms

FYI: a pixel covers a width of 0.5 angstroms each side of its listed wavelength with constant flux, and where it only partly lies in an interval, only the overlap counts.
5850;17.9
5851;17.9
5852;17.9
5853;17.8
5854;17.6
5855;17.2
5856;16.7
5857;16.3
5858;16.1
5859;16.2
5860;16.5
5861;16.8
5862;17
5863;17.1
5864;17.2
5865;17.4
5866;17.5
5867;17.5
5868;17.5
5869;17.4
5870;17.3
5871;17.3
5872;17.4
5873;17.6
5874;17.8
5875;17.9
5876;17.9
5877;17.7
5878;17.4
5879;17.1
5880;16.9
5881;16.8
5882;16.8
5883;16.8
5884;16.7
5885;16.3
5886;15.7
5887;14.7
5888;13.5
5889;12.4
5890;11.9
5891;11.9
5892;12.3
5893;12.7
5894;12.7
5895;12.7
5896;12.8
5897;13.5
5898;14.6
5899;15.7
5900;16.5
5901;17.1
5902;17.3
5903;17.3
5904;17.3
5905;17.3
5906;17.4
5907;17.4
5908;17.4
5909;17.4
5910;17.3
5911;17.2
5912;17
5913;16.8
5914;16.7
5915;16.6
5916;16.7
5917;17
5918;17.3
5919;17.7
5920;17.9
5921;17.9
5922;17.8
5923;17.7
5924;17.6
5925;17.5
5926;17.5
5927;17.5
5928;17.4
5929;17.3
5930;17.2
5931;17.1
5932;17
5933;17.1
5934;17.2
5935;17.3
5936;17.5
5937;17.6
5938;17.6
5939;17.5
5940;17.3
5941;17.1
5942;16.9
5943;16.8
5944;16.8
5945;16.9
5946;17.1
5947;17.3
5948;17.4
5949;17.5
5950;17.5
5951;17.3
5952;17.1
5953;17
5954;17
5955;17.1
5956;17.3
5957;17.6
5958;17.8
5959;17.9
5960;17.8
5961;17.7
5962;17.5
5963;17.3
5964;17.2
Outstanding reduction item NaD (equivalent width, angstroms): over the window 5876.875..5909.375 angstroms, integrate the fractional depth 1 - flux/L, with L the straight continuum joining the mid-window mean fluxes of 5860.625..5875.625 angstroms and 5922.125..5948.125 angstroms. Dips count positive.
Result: 3.5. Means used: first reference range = 17.4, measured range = 15.5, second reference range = 17.3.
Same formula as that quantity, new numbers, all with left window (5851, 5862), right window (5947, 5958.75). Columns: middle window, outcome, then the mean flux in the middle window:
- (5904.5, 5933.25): -0.2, 17.3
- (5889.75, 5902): 2.3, 13.9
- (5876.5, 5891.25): 1.3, 15.6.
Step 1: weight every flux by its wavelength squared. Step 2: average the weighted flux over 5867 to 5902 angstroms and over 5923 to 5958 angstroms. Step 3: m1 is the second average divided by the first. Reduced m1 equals 1.12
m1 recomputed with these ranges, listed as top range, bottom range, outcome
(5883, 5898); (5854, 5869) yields 0.82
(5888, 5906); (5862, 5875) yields 0.84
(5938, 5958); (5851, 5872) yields 1.03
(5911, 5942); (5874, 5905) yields 1.14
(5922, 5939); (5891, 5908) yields 1.15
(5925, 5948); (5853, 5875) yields 1.03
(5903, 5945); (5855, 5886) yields 1.03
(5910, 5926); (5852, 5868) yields 1.04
